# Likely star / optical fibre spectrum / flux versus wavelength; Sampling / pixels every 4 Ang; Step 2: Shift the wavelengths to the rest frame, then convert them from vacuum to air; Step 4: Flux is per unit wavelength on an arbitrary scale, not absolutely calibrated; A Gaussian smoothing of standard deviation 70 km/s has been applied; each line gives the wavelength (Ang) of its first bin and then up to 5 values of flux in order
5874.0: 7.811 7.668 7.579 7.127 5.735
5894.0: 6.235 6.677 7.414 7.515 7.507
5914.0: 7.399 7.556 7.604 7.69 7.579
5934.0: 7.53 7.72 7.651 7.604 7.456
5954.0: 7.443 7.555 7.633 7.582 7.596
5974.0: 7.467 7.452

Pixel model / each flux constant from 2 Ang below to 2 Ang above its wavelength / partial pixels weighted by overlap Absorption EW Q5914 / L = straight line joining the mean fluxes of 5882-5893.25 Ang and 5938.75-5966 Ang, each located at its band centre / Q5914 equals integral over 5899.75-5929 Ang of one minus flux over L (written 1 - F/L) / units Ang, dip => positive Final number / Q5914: -2.1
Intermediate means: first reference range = 6.61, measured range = 7.52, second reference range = 7.57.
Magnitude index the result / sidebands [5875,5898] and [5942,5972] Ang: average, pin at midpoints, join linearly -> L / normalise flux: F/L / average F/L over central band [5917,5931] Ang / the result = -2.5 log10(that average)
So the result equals -0.05 mag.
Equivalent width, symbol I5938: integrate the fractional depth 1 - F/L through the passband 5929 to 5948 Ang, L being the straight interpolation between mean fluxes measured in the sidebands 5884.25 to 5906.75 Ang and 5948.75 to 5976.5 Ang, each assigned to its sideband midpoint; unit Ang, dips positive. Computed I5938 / -1.0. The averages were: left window 6.74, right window 7.53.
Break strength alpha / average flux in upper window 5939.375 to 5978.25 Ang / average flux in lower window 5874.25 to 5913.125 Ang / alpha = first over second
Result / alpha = 1.06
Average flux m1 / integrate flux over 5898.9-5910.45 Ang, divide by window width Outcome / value 7.4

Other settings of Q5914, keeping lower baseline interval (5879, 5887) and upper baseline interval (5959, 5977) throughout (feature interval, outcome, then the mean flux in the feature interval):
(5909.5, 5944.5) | -0.4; 7.59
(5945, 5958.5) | 0.1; 7.5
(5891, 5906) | 1.3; 6.8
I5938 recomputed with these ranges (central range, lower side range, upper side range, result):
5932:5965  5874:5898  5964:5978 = -0.89 Ang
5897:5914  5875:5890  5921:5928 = 0.33 Ang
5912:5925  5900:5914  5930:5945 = -0.01 Ang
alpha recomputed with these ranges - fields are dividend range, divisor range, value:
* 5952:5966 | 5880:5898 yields 1.13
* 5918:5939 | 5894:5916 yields 1.06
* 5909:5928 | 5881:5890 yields 1.08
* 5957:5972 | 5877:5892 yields 1.09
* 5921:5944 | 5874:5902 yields 1.10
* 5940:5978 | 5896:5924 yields 1.02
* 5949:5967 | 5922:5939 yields 0.99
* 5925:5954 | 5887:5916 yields 1.09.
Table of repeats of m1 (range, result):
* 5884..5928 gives 7.13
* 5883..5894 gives 6.5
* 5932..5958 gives 7.57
